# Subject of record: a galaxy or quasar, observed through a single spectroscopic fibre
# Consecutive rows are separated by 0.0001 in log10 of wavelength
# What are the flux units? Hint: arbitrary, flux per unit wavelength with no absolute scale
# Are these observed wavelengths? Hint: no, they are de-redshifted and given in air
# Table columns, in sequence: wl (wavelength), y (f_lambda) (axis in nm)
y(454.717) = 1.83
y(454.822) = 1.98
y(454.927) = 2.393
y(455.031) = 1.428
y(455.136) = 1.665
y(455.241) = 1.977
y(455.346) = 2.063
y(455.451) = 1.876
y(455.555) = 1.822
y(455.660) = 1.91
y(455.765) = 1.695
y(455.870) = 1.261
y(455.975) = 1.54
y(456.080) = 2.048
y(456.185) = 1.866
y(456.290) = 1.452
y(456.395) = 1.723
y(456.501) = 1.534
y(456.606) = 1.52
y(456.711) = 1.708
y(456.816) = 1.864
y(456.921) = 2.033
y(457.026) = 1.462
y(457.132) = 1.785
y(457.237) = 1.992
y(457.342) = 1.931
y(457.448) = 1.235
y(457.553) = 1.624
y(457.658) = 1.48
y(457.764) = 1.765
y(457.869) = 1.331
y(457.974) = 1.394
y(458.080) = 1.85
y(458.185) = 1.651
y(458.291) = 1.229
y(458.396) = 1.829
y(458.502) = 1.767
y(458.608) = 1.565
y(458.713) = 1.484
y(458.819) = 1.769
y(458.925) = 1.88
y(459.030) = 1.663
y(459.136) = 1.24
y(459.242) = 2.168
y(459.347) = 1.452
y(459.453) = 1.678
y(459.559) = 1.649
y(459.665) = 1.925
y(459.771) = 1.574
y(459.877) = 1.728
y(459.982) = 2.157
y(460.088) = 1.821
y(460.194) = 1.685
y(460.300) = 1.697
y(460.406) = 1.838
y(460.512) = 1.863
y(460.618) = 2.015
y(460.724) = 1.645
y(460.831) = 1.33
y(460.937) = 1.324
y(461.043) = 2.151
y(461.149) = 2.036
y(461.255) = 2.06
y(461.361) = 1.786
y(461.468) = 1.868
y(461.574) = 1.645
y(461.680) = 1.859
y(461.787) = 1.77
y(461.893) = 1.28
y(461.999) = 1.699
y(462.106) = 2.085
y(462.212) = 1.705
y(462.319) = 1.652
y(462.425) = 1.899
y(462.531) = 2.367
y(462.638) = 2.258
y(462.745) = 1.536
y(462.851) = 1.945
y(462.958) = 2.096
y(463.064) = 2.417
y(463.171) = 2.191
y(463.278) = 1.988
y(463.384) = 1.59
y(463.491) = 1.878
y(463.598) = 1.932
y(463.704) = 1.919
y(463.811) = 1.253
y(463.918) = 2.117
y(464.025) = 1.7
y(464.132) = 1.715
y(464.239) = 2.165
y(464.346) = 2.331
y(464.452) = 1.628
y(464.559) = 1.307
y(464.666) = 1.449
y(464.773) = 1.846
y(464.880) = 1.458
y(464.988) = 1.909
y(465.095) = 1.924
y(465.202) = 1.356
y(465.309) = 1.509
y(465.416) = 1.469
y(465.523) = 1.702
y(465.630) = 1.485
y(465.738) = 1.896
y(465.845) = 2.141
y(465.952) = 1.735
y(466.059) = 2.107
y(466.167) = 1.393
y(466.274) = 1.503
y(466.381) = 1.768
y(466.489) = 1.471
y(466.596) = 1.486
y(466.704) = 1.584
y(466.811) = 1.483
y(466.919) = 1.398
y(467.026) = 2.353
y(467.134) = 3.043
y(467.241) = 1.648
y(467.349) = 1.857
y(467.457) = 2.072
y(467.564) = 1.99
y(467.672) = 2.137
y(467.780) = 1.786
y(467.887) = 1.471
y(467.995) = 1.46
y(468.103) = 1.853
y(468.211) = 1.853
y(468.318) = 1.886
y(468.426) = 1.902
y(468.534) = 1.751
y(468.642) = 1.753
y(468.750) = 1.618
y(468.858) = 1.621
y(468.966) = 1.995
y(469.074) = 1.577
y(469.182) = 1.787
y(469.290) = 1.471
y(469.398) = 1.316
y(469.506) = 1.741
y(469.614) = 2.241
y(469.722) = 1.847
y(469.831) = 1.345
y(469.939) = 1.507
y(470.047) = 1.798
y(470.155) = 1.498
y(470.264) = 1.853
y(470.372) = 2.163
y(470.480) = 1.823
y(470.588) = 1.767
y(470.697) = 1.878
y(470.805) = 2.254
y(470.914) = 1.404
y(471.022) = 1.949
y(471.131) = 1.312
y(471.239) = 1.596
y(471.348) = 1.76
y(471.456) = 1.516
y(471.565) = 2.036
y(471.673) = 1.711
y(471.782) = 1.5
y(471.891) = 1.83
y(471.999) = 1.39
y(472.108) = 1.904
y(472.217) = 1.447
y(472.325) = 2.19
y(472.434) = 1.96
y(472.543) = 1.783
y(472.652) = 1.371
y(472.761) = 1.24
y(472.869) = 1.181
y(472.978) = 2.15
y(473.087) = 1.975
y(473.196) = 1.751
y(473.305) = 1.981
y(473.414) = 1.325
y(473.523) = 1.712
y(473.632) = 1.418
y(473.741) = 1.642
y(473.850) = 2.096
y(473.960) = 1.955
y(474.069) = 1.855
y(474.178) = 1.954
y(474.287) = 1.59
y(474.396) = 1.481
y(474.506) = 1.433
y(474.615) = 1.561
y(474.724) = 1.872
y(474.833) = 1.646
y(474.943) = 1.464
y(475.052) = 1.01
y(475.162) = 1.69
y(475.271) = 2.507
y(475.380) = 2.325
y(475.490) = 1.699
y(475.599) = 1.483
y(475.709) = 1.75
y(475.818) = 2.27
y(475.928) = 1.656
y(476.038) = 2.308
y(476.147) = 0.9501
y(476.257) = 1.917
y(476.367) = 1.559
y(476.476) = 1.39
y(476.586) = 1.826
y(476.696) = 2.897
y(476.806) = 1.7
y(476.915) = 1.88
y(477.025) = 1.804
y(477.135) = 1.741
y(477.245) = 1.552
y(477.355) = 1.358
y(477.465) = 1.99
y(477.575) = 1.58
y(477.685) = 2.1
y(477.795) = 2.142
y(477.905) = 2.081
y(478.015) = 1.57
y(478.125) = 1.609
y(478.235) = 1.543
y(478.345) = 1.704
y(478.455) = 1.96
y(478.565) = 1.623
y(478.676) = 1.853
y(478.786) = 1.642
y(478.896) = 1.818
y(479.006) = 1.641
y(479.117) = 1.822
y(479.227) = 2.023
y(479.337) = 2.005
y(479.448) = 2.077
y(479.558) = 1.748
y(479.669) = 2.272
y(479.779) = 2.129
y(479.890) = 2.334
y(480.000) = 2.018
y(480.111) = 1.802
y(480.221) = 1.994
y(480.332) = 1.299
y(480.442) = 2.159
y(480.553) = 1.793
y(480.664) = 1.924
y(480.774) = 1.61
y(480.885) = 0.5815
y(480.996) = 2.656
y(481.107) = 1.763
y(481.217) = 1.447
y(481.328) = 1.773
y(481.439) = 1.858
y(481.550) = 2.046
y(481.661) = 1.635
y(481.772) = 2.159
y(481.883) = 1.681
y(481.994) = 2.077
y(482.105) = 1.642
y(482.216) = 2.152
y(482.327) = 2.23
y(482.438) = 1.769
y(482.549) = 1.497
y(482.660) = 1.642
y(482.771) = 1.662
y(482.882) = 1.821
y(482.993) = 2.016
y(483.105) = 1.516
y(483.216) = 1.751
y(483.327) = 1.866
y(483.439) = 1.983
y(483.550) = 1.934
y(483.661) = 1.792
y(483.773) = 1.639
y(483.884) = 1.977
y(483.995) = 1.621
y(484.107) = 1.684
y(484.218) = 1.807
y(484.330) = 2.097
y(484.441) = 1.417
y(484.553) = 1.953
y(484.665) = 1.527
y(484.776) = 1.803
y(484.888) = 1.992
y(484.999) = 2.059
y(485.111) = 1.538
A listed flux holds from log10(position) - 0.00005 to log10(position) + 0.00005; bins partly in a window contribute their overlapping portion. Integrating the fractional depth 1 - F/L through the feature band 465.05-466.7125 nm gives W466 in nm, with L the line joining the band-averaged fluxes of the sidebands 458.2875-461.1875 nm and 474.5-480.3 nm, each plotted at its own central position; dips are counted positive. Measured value 0.09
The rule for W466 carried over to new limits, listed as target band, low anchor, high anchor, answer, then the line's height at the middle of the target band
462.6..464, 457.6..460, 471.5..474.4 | -0.21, 1.68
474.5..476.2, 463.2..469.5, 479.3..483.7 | 0.07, 1.81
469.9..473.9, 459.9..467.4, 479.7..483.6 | 0.21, 1.82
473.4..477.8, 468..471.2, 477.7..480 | 0.19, 1.84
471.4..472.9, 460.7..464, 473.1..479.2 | 0.11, 1.79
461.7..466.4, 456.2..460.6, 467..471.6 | -0.15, 1.74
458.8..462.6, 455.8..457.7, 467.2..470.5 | -0.17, 1.7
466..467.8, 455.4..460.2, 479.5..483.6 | -0.08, 1.75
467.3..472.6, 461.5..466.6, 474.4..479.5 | 0.07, 1.78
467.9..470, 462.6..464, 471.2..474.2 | 0.11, 1.8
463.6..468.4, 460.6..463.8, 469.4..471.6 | 0.11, 1.81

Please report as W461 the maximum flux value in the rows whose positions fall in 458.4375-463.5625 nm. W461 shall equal 2.417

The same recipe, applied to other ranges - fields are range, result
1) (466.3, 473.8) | 3.043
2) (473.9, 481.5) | 2.897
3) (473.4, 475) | 2.096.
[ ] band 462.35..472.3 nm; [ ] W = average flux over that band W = 1.78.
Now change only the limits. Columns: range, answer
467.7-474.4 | 1.73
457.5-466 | 1.76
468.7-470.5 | 1.72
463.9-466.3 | 1.73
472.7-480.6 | 1.79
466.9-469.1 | 1.87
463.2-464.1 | 1.81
